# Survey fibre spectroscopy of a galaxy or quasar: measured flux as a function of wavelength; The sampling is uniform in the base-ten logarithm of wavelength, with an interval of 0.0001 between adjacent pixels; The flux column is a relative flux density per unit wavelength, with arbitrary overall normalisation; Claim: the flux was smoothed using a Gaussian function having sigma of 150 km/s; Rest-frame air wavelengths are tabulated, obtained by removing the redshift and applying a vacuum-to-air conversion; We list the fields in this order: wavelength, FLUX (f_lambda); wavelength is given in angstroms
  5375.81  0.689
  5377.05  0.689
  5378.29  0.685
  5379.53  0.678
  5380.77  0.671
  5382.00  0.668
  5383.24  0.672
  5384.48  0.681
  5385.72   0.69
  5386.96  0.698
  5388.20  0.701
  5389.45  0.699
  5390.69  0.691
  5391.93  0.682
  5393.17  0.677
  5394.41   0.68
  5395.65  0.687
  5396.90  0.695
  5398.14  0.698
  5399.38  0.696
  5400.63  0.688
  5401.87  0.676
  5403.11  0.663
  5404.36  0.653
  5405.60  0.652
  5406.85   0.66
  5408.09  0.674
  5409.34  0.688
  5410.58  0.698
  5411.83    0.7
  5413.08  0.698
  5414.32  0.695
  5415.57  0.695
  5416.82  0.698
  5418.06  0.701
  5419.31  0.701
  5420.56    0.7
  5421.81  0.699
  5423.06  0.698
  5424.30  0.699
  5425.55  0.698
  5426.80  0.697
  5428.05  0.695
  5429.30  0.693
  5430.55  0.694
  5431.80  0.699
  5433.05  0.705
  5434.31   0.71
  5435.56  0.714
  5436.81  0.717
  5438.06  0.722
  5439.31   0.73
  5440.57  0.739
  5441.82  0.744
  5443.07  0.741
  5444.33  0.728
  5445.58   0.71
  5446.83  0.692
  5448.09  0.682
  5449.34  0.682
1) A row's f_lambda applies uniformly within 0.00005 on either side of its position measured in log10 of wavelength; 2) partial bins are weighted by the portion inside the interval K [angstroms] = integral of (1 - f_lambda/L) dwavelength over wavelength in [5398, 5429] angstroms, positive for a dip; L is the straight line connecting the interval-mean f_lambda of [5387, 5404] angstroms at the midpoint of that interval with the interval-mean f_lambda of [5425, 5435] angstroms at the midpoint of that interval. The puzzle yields 0.2 angstroms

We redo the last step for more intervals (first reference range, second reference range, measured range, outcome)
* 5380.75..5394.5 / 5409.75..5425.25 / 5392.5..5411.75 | 0.3 angstroms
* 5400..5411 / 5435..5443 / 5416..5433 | 0.2 angstroms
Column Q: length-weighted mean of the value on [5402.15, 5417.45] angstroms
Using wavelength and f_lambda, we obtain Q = 0.681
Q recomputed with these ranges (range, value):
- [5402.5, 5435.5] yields 0.691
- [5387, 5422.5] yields 0.687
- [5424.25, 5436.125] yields 0.7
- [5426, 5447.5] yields 0.713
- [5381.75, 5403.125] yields 0.687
